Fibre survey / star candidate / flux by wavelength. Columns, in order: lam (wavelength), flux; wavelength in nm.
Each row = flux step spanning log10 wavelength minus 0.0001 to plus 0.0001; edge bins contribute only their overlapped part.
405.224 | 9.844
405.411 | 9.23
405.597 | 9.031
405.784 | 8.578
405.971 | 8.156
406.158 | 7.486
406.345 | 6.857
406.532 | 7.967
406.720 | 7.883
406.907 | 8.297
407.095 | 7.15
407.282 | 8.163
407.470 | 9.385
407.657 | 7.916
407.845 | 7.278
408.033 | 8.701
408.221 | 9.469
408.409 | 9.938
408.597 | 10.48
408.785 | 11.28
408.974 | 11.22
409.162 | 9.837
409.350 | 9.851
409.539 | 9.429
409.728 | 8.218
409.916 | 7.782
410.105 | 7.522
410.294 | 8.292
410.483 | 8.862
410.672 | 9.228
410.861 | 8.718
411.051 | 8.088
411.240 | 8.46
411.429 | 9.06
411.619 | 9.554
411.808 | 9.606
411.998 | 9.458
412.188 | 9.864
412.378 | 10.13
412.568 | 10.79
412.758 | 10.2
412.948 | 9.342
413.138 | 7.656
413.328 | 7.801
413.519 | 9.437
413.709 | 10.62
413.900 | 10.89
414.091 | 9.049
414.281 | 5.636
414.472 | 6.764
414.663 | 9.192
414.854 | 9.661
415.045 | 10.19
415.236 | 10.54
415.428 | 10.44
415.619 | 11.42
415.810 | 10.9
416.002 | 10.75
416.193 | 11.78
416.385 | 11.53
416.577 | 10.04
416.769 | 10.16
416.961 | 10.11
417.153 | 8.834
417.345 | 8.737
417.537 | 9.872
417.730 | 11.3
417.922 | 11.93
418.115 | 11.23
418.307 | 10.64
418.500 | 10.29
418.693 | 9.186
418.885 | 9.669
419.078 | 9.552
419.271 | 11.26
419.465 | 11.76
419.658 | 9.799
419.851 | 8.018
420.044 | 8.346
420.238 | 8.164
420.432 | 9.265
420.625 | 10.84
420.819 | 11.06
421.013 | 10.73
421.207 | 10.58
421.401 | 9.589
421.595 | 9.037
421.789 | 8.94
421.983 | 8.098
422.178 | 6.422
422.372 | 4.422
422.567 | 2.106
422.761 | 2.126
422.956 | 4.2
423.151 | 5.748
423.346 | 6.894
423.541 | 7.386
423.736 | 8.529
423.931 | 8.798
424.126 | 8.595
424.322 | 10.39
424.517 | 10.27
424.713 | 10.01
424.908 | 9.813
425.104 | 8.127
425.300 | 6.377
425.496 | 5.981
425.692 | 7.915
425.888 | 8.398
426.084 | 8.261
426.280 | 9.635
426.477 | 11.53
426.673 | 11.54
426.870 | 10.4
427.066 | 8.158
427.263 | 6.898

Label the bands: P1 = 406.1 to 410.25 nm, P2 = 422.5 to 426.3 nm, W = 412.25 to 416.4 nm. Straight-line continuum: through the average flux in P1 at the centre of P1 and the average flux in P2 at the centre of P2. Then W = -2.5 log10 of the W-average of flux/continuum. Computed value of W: -0.18 mag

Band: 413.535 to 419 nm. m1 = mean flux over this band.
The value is 10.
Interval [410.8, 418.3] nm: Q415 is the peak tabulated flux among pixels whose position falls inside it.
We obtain 11.93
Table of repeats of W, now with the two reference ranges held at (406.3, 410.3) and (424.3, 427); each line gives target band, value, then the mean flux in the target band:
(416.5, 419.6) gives -0.14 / 10.3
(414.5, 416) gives -0.14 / 10.2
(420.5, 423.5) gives 0.22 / 7.4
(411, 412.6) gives -0.07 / 9.43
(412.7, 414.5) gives 0.02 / 8.78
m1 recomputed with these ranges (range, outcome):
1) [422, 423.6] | 5.01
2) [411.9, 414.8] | 9.13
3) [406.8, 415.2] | 9.07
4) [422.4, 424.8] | 7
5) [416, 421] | 10.2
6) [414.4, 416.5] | 10.3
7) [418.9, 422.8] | 8.62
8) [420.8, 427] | 8.15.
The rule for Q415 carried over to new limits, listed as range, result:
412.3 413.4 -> 10.79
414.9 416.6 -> 11.78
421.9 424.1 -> 8.798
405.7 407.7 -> 9.385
